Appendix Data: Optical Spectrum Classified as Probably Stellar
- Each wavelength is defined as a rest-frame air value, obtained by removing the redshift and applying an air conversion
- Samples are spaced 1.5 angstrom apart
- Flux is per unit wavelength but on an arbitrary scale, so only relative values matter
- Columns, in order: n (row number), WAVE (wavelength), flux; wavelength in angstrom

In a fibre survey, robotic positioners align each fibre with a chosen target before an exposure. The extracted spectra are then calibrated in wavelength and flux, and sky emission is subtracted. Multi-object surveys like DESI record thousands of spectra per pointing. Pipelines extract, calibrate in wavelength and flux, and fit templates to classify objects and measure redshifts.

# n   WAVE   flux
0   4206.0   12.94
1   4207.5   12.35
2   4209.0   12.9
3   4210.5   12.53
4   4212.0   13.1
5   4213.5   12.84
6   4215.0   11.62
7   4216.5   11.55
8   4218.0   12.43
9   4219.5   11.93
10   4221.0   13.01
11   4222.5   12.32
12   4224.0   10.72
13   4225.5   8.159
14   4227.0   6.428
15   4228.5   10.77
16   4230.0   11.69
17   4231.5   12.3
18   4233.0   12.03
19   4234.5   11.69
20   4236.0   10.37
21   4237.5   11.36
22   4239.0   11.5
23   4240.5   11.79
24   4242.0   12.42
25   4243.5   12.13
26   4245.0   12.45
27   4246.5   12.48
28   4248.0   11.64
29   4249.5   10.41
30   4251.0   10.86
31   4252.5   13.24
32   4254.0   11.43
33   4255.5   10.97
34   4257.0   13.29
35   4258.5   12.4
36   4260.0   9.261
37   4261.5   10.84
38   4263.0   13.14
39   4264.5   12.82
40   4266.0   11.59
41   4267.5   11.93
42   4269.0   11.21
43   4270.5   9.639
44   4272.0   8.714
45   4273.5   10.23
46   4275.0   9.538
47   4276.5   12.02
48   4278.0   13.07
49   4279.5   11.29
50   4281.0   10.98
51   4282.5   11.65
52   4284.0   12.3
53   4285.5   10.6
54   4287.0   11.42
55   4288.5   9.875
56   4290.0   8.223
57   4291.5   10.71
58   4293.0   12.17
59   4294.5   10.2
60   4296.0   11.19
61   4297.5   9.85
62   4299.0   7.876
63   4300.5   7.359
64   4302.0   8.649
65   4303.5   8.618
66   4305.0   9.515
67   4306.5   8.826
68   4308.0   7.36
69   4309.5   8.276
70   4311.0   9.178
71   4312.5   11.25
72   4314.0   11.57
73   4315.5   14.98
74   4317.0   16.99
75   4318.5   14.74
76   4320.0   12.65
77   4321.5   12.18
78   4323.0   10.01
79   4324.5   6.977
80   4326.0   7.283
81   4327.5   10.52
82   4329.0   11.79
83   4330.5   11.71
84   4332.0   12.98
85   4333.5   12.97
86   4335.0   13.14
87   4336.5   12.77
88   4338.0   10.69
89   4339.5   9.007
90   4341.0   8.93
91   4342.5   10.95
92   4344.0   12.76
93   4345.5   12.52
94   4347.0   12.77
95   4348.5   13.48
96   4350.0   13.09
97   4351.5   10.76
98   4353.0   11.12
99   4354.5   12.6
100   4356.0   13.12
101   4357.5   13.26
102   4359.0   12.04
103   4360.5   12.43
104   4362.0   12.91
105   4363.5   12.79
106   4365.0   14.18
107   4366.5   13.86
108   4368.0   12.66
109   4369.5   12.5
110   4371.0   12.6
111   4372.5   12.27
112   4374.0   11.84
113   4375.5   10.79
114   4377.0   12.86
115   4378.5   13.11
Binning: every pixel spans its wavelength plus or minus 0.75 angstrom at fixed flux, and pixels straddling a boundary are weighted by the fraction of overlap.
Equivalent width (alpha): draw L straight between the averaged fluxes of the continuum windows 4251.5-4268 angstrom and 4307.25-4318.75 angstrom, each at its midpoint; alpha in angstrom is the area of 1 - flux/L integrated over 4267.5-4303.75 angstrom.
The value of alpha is 4.4 angstrom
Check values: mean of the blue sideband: 11.9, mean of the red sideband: 11.7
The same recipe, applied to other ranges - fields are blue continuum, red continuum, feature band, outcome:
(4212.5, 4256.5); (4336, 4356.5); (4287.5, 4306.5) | 3.4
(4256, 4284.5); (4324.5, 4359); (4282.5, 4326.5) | 4.1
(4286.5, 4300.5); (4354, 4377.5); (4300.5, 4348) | 0.6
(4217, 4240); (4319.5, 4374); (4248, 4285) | 0.0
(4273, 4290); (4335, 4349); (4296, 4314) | 3.6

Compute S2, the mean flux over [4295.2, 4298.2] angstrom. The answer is 10.5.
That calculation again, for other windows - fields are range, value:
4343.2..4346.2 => 12.6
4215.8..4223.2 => 12.3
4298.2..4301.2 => 7.66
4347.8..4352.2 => 12.5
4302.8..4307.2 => 8.99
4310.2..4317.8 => 12.8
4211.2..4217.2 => 12.3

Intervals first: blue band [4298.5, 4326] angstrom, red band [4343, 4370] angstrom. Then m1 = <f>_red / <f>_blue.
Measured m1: 1.23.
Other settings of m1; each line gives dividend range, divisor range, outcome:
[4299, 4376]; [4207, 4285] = 1.00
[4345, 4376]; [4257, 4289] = 1.12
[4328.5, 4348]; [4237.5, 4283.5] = 1.03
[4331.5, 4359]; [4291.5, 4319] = 1.15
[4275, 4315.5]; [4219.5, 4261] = 0.90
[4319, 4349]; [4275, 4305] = 1.09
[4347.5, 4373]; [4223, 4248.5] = 1.14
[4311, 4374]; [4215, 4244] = 1.07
